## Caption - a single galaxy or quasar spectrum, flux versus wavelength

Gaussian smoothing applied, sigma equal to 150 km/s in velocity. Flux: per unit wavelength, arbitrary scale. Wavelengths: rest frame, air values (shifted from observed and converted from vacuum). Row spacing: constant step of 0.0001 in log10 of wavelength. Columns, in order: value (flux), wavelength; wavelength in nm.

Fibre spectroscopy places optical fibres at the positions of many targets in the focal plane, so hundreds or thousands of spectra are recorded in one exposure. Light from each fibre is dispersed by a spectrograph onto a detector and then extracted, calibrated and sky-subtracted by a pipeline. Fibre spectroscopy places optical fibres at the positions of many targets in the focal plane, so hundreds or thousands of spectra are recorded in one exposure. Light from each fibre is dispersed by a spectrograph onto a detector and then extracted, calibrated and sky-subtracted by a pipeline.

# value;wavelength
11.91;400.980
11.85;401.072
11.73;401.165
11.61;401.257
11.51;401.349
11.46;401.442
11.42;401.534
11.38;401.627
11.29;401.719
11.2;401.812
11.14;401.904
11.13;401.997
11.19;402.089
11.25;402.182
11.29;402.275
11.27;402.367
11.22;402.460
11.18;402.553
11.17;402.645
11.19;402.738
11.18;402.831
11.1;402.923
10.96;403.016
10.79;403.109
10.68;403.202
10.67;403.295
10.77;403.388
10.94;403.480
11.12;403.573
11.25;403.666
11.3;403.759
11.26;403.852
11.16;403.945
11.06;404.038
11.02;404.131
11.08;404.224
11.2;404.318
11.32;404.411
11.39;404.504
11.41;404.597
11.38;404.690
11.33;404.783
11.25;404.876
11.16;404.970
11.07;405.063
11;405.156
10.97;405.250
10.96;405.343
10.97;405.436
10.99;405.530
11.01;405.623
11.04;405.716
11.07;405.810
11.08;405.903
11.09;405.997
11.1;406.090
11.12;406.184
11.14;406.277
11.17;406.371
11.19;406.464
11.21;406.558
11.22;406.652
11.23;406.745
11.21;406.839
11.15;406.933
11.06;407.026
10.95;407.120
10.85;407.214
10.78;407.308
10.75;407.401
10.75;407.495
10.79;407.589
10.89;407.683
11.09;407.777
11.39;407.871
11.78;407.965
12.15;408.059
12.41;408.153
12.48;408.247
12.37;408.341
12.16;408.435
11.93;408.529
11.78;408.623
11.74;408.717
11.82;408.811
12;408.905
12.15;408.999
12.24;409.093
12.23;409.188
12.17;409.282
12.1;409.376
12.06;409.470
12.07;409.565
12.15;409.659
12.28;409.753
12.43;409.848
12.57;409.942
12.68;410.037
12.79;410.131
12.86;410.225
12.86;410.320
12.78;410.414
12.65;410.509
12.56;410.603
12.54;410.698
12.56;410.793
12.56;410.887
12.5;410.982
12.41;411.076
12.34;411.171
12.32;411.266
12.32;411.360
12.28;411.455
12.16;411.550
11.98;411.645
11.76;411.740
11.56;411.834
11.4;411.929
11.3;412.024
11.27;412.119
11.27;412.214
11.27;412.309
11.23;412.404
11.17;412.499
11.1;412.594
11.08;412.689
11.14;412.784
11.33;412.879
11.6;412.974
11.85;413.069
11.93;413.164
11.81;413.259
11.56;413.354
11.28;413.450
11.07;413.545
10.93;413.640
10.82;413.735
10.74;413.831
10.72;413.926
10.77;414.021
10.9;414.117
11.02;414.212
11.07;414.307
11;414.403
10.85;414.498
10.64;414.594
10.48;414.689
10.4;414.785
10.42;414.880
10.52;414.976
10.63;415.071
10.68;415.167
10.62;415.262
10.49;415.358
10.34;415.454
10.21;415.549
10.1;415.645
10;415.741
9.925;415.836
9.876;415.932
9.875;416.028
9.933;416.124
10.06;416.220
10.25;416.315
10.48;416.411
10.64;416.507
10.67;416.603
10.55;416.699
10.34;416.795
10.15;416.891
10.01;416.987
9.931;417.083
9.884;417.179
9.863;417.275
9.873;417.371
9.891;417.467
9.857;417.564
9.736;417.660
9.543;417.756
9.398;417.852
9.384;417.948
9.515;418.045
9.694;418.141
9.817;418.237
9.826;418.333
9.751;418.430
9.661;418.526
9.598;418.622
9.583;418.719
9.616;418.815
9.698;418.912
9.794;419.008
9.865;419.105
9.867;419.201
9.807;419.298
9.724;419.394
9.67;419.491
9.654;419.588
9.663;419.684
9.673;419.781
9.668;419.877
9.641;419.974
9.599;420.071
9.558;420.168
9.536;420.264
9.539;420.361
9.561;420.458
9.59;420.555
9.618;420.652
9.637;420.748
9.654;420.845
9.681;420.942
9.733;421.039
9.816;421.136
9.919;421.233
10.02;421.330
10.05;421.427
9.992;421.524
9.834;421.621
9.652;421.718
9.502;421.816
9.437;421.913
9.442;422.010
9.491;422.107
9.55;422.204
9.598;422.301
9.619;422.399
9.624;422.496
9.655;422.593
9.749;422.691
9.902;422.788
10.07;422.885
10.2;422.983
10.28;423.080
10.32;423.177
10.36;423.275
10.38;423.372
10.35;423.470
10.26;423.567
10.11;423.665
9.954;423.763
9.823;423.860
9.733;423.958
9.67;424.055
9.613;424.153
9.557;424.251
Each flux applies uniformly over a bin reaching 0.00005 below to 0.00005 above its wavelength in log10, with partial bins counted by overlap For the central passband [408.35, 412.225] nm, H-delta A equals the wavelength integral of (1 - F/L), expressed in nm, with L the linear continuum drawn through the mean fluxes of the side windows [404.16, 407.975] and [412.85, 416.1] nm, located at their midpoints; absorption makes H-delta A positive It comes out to -0.45 nm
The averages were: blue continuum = 11.1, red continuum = 10.8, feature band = 12.2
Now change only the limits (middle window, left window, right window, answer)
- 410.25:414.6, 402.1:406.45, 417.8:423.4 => -0.50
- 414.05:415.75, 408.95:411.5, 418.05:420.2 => 0.06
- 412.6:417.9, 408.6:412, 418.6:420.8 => 0.17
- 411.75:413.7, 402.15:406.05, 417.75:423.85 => -0.18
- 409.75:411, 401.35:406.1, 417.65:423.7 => -0.24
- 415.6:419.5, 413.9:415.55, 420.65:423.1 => 0.16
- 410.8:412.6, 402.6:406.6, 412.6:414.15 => -0.10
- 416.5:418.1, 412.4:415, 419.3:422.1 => 0.06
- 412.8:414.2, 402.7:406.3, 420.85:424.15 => -0.10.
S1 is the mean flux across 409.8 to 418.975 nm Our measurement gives 10.9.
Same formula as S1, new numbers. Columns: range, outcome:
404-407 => 11.1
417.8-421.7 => 9.7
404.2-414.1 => 11.6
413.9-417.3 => 10.4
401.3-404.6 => 11.2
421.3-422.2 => 9.7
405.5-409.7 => 11.5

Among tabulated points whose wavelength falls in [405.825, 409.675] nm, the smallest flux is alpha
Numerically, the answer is 10.75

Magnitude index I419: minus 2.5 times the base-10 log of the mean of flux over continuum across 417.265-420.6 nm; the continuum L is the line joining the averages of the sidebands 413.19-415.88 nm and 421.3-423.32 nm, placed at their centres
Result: 0.06 mag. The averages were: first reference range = 10.7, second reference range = 9.82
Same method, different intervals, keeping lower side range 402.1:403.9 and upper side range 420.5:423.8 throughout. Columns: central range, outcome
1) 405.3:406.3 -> -0.015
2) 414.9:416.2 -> 0.004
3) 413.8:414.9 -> -0.042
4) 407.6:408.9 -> -0.103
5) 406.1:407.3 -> -0.026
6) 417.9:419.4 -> 0.041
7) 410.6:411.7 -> -0.170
